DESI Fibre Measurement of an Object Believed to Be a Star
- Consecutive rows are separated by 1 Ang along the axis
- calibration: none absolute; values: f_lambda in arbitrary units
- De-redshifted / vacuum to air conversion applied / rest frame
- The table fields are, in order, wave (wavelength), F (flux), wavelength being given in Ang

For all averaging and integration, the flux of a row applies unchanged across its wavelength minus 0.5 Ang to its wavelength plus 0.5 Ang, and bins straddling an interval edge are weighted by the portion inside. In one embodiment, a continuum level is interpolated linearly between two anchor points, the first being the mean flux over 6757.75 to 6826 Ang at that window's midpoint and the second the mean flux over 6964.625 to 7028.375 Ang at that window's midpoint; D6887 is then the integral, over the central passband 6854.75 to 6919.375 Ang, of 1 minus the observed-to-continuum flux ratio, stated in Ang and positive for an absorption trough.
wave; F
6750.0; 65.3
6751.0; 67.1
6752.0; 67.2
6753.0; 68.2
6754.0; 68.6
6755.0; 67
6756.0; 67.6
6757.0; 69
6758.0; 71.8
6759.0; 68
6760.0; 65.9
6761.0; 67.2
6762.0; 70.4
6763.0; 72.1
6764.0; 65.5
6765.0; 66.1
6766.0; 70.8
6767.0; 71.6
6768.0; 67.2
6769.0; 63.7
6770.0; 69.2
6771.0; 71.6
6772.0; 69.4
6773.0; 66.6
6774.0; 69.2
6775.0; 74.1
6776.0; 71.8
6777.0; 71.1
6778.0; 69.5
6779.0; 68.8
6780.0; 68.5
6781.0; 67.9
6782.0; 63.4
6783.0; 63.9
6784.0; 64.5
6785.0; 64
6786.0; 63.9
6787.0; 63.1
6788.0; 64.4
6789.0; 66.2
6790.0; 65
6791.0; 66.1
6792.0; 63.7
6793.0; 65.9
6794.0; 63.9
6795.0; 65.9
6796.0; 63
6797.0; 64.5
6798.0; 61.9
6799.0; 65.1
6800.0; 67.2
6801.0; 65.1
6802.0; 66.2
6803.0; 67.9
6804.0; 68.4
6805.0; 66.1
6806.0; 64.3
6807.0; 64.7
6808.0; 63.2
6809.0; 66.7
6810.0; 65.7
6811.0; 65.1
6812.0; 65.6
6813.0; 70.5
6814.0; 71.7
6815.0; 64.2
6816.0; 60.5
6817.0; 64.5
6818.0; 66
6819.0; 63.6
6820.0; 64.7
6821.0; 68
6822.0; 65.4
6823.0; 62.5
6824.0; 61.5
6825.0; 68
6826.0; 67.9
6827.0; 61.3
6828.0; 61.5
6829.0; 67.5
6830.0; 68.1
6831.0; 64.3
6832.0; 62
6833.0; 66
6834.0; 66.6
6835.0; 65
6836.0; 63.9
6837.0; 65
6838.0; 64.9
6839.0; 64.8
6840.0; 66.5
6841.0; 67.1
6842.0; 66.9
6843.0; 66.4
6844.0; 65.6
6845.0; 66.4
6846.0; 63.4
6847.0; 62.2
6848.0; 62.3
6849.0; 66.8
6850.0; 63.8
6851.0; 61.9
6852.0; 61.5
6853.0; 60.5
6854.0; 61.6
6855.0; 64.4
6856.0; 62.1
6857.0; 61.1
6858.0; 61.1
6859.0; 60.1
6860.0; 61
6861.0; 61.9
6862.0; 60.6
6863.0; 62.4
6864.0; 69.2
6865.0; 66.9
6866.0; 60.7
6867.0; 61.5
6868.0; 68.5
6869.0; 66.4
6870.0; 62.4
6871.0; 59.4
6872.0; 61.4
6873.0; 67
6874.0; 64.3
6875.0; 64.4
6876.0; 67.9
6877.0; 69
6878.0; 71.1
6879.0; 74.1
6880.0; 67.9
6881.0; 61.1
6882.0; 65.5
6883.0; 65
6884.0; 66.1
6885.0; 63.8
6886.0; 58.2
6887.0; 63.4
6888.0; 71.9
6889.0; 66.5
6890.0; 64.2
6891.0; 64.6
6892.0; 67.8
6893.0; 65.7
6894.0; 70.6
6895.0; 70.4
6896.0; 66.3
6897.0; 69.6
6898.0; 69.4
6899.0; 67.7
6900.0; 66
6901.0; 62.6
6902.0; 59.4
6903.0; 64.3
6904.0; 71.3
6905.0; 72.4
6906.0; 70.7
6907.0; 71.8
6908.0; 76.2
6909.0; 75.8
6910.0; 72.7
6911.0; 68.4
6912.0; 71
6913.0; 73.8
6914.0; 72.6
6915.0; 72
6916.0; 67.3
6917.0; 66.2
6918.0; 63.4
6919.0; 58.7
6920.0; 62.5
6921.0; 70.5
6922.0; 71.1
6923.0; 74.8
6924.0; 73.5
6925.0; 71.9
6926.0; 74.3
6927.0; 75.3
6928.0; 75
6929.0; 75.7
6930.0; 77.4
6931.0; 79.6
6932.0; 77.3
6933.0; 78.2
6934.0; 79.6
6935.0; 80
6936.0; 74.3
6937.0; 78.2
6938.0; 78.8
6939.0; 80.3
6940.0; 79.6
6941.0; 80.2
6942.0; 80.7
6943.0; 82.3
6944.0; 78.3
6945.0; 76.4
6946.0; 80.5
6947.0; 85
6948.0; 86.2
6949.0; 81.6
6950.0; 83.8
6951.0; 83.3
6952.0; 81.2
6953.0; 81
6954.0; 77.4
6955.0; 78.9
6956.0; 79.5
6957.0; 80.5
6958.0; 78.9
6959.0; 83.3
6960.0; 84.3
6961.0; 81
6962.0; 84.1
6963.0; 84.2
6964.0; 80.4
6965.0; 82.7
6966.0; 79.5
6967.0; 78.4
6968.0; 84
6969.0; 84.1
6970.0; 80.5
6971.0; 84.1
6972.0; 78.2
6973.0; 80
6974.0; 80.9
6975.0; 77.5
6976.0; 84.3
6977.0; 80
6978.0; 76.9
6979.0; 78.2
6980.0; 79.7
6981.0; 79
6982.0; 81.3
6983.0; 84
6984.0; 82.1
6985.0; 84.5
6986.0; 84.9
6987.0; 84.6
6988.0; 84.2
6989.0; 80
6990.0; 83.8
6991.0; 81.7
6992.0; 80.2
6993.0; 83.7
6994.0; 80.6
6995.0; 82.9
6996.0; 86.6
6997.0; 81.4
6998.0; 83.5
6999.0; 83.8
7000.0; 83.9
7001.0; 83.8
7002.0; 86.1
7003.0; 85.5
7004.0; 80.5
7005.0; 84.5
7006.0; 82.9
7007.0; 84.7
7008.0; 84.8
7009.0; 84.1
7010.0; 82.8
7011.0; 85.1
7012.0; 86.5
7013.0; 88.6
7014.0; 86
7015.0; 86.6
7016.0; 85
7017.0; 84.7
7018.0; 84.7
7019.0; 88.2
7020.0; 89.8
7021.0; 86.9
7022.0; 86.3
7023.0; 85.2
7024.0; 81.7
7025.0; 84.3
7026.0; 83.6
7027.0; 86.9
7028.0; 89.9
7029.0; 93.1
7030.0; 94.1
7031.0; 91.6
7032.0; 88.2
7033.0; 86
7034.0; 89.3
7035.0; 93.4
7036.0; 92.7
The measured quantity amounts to 7.0 Ang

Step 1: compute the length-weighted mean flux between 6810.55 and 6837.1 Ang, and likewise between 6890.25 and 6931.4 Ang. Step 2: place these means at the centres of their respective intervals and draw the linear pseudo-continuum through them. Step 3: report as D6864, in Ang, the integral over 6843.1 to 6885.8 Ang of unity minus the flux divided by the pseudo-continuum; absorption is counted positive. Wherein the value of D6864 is 2.1 Ang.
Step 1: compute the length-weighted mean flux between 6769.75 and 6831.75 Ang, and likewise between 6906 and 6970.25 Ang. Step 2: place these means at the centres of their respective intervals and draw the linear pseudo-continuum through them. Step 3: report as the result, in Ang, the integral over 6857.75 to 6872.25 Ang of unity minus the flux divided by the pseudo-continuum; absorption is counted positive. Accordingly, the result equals 1.7 Ang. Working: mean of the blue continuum 66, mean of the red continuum 77.1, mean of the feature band 63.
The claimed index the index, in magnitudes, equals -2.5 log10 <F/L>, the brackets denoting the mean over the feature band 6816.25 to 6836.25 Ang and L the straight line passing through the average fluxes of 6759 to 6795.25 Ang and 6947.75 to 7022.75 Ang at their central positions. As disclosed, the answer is 0.097 mag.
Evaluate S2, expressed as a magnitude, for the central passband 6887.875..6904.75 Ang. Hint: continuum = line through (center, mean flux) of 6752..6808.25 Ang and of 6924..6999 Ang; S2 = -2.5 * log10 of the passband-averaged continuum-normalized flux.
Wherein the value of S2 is 0.13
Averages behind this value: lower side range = 67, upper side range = 80.6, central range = 66.9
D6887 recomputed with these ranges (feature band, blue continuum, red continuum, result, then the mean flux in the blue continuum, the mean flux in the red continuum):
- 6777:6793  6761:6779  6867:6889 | 0.7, 69.3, 65.6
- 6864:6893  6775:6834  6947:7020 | 2.9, 65.6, 82.7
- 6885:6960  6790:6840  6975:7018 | 2.5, 65.2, 83.2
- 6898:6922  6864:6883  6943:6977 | 1.2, 65.6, 81.3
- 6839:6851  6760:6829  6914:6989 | 0.9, 66.3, 78.6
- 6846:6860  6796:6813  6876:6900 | 0.9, 65.6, 67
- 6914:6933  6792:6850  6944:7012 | 1.1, 65.2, 82.1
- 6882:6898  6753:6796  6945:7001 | 2.0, 67.4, 81.8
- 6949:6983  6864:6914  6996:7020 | -1.1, 67.2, 84.8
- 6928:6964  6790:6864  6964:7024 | -1.1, 64.6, 83.2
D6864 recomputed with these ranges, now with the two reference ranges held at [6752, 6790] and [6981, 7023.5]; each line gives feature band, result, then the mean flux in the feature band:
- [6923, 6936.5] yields 0.5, 76.3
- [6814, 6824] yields 0.9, 64.6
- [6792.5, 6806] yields 0.9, 65.4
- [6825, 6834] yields 0.9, 65.1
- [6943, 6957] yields -0.1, 81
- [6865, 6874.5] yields 1.4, 63.7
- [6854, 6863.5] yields 1.6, 61.6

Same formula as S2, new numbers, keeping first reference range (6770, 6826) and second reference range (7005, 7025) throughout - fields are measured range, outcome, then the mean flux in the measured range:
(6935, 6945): 0.00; 79.1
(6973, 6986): 0.02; 80.8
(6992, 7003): 0.00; 83.6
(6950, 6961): -0.01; 81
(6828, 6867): 0.11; 63.9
